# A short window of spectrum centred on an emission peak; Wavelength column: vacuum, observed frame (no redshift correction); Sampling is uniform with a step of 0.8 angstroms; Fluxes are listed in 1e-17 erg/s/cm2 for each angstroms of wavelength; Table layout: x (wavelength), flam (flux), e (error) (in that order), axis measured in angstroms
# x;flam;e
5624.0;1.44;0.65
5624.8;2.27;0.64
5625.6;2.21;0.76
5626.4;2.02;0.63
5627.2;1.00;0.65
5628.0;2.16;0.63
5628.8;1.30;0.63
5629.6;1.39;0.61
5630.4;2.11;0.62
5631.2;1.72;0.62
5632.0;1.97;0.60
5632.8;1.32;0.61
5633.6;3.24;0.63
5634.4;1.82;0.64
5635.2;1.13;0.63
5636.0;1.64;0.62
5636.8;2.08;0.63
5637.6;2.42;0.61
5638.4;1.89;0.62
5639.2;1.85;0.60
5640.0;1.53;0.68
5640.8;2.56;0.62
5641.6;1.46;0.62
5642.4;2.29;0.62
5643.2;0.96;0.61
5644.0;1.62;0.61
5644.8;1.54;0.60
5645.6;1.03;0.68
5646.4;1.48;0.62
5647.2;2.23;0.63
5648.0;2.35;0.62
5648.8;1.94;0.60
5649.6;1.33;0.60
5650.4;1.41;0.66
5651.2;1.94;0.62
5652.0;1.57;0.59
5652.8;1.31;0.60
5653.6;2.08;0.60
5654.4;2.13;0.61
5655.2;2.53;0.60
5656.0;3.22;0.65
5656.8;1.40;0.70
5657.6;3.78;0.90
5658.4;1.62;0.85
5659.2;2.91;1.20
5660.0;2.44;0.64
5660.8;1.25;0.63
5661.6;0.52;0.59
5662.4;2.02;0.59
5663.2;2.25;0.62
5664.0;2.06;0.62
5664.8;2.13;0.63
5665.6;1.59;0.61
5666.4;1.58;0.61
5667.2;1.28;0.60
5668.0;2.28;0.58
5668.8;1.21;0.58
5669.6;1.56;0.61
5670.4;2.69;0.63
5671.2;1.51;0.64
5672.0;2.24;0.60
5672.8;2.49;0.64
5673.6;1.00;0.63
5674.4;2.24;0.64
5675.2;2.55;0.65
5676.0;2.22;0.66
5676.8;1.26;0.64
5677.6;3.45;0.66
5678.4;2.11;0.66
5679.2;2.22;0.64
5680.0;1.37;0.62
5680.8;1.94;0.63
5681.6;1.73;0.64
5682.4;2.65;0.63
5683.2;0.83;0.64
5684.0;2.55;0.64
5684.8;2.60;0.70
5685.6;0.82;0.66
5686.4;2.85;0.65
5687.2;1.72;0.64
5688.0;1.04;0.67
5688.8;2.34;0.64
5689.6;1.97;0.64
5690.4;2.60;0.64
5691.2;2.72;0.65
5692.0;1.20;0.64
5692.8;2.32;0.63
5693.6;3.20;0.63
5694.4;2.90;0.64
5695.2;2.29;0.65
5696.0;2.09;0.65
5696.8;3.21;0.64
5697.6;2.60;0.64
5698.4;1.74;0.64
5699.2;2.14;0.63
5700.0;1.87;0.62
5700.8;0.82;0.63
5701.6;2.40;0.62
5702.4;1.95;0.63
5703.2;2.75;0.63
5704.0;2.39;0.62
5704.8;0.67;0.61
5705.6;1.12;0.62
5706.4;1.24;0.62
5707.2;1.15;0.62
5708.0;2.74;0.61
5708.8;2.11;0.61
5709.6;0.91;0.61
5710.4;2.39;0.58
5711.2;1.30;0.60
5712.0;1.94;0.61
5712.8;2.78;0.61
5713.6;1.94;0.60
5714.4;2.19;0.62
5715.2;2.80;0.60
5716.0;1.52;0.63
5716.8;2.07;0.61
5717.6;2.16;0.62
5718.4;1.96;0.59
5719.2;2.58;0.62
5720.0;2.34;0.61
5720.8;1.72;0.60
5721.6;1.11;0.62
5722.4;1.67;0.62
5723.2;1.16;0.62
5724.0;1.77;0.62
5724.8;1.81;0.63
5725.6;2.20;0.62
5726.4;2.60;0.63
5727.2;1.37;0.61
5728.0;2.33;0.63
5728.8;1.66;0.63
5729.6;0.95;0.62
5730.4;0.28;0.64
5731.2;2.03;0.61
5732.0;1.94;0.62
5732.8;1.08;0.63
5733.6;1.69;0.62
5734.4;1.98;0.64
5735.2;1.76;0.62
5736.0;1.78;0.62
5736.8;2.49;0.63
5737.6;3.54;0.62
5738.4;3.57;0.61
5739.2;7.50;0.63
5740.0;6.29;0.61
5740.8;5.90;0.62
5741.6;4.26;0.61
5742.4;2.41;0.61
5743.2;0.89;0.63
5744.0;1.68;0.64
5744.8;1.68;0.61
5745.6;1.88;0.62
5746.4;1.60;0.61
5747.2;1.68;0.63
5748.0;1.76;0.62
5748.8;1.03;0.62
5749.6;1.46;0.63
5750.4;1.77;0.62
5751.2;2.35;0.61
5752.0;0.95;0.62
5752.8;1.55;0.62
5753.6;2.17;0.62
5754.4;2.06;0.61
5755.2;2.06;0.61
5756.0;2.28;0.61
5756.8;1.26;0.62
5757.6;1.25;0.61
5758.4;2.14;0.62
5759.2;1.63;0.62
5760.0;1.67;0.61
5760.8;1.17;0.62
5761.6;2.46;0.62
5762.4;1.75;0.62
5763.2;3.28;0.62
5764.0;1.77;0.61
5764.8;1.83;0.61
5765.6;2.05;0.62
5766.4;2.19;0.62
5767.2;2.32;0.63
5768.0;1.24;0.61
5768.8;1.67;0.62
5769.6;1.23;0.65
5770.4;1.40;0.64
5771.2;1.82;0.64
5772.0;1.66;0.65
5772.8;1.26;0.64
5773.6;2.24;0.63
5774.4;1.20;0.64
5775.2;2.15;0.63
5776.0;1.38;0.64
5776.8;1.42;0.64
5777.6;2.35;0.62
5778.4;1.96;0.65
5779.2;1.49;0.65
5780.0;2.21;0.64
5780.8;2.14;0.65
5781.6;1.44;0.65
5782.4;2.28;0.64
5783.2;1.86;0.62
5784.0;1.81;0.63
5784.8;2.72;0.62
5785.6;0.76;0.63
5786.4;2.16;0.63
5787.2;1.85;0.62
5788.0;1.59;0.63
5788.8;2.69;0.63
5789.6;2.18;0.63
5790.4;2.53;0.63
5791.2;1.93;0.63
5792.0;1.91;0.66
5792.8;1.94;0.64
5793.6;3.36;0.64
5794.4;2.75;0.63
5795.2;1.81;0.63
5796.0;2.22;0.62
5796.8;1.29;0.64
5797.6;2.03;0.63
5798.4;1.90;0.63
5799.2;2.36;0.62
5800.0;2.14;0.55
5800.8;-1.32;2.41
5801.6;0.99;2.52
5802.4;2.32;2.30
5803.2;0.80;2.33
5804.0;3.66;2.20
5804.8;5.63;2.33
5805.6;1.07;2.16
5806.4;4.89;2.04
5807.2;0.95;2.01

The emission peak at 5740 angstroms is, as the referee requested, Hbeta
